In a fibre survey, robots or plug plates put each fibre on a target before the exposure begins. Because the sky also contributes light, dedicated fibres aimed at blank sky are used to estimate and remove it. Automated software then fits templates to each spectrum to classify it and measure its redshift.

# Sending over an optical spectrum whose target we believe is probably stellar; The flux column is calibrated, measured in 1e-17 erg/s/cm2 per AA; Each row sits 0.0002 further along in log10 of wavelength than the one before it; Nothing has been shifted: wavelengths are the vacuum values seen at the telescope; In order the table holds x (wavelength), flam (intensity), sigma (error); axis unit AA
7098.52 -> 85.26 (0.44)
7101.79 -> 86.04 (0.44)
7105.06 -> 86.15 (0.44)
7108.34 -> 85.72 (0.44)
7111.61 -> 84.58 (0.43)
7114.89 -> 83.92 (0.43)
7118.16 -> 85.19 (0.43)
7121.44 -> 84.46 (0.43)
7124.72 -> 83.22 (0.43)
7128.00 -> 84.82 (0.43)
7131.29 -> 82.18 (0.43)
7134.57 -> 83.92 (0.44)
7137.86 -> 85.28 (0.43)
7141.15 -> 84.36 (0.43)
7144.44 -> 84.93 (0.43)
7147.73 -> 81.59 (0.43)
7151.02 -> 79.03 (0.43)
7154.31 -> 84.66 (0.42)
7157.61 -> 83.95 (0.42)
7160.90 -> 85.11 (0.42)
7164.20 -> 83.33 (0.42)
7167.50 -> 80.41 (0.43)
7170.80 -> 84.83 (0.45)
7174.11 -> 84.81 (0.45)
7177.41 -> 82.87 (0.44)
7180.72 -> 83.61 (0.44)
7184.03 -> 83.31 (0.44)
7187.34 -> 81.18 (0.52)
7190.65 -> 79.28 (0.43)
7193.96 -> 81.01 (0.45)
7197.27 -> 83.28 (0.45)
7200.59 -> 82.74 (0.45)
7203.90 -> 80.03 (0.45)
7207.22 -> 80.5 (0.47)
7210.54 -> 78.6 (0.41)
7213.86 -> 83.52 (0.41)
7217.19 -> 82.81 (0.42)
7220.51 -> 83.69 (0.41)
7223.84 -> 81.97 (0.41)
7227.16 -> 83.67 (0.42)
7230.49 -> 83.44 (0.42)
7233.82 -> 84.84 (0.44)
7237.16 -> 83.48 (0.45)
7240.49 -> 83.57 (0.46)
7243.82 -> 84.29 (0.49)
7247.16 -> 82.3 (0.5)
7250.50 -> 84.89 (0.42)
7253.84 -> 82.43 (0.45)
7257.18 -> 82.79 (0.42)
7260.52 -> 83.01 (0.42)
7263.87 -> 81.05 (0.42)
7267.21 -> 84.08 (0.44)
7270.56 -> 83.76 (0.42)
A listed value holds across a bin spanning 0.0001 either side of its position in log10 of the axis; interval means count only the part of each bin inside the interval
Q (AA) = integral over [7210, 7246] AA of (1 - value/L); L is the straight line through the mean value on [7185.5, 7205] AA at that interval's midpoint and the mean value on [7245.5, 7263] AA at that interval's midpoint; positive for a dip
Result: -0.4 AA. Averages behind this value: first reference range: 81.3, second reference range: 83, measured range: 83.2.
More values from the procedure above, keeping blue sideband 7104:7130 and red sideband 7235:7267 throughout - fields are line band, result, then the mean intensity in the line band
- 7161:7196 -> 0.6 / 82.6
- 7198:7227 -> 0.6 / 81.9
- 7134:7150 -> 0.1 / 83.8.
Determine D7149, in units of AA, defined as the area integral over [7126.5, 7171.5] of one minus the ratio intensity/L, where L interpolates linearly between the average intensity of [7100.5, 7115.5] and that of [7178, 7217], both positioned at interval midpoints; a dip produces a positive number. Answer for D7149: 0.1 AA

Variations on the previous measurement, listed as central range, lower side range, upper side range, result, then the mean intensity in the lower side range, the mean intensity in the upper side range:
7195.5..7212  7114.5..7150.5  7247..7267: 0.4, 83.8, 82.9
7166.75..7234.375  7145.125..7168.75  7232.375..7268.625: 0.5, 82.7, 83.3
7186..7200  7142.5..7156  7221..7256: 0.3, 82.6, 83.5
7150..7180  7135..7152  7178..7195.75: -0.3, 83.2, 81.8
